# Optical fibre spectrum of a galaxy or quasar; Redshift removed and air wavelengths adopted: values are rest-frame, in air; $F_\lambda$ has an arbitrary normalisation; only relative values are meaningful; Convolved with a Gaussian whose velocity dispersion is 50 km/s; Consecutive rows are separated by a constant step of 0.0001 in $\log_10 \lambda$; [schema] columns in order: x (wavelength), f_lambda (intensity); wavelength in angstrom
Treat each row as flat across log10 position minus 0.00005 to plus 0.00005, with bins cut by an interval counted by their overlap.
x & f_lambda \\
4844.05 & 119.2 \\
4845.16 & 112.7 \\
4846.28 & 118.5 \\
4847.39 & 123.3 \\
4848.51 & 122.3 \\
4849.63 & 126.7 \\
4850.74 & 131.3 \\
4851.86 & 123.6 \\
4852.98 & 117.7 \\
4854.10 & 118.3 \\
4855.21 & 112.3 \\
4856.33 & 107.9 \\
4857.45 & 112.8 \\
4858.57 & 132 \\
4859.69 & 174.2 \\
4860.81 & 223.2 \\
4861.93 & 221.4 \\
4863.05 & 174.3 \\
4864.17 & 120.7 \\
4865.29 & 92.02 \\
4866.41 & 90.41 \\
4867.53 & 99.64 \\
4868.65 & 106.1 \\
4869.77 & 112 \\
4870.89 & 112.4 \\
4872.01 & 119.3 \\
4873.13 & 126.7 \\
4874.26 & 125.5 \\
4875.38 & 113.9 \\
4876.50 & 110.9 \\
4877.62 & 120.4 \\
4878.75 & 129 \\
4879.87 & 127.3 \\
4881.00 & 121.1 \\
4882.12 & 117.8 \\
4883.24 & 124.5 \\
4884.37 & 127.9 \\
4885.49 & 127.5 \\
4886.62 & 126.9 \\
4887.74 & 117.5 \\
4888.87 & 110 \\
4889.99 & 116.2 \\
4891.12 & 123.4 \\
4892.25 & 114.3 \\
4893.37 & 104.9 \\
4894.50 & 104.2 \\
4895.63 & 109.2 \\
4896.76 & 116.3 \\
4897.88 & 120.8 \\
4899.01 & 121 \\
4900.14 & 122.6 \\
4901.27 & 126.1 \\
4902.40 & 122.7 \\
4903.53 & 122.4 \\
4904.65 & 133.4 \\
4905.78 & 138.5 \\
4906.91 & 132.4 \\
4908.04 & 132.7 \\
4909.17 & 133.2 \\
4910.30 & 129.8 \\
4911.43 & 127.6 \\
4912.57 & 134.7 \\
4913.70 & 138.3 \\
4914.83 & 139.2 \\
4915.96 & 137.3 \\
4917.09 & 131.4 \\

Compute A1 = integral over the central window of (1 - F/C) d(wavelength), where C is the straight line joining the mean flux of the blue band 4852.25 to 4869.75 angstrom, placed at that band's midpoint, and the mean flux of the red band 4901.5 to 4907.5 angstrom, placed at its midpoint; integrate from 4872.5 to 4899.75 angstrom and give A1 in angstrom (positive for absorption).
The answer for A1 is 2.49 angstrom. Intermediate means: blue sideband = 133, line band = 119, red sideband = 130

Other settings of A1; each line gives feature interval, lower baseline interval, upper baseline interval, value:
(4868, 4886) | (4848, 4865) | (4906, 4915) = 2.32 angstrom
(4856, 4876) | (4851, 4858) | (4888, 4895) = -2.88 angstrom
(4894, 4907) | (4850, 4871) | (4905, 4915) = 1.08 angstrom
